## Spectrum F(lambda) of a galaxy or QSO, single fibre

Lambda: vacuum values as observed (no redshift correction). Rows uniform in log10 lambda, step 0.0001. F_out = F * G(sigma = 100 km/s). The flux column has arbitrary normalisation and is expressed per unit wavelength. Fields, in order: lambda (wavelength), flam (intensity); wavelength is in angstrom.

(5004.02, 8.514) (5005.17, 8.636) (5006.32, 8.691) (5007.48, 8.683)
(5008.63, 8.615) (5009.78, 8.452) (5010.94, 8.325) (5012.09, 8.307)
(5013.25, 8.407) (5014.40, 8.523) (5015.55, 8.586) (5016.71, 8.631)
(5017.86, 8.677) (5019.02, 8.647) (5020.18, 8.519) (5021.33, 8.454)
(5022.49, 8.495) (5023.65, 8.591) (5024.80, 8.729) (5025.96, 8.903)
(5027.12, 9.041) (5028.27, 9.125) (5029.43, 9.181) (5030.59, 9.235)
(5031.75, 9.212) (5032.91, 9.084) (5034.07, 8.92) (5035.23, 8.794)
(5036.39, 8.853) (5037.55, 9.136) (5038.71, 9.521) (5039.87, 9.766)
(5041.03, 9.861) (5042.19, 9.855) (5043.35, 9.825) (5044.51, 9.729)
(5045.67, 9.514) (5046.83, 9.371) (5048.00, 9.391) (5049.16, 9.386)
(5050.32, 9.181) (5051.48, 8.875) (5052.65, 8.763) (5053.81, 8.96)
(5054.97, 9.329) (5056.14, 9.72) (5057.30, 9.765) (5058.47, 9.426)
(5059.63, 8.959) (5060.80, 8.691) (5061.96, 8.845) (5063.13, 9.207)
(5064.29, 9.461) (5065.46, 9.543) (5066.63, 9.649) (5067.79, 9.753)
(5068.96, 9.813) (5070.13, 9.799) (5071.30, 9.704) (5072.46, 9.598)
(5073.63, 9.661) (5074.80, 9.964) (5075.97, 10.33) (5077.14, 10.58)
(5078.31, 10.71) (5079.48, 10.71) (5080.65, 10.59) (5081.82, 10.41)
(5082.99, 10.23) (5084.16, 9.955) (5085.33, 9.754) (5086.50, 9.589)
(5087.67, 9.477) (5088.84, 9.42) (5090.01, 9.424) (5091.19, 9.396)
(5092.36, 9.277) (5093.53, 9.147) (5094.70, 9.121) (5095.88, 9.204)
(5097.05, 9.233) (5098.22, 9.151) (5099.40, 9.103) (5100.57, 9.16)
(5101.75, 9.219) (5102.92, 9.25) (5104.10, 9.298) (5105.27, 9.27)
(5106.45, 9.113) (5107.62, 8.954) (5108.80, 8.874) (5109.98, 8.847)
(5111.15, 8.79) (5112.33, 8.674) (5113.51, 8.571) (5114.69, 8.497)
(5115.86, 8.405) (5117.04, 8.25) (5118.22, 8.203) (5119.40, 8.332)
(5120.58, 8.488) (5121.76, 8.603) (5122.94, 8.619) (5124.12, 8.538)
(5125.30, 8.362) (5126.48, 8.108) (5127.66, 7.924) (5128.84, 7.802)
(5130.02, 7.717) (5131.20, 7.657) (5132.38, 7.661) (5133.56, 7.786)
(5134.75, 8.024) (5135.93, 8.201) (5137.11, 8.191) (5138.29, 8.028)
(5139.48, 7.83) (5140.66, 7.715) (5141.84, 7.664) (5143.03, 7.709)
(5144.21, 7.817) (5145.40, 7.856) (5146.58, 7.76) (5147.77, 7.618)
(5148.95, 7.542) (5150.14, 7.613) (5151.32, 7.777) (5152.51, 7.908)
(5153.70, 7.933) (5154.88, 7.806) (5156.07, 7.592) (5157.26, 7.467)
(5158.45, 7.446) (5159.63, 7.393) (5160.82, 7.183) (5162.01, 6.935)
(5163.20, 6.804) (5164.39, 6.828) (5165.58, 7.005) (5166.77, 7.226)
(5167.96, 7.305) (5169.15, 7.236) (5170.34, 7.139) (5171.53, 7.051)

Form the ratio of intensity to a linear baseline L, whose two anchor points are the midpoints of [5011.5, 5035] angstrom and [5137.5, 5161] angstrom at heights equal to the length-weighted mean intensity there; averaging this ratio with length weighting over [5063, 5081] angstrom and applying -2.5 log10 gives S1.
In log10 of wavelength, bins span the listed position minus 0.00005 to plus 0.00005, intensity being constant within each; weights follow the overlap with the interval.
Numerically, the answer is -0.19 mag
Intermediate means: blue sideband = 8.76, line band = 9.95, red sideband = 7.7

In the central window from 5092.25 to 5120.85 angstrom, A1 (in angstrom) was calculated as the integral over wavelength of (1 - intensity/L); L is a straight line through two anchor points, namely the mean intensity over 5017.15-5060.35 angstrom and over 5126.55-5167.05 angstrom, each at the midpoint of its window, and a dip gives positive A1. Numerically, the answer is -2.4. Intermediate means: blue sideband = 9.15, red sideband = 7.64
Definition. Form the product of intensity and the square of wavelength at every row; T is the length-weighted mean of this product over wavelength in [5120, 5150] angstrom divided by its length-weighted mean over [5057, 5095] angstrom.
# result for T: 0.84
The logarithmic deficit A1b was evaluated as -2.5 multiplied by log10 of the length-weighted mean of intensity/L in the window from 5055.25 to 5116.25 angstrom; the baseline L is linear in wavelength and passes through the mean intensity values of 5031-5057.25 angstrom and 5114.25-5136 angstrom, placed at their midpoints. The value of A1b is -0.09 mag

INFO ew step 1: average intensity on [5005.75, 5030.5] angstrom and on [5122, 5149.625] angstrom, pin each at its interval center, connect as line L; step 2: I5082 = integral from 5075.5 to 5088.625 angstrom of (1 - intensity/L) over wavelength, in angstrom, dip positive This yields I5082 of -3.06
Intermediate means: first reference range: 8.66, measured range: 10.2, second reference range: 7.93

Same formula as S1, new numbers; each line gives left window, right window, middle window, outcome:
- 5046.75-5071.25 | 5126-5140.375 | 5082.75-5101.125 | -0.08 mag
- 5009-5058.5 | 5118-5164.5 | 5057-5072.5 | -0.09 mag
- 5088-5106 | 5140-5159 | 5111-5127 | 0.02 mag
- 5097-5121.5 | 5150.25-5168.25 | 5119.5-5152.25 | 0.01 mag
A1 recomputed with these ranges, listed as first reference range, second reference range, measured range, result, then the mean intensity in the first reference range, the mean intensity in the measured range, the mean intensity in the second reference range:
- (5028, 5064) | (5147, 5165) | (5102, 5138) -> -1.7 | 9.28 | 8.44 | 7.46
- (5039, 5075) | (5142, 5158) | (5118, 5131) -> -0.1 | 9.46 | 8.23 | 7.72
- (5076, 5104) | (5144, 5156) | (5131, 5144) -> 0.5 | 9.66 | 7.87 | 7.75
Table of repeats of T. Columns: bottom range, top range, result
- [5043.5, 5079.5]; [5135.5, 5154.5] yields 0.85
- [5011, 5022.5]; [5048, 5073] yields 1.12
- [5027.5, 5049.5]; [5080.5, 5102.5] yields 1.04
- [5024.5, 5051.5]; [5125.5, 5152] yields 0.88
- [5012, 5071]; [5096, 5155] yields 0.94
